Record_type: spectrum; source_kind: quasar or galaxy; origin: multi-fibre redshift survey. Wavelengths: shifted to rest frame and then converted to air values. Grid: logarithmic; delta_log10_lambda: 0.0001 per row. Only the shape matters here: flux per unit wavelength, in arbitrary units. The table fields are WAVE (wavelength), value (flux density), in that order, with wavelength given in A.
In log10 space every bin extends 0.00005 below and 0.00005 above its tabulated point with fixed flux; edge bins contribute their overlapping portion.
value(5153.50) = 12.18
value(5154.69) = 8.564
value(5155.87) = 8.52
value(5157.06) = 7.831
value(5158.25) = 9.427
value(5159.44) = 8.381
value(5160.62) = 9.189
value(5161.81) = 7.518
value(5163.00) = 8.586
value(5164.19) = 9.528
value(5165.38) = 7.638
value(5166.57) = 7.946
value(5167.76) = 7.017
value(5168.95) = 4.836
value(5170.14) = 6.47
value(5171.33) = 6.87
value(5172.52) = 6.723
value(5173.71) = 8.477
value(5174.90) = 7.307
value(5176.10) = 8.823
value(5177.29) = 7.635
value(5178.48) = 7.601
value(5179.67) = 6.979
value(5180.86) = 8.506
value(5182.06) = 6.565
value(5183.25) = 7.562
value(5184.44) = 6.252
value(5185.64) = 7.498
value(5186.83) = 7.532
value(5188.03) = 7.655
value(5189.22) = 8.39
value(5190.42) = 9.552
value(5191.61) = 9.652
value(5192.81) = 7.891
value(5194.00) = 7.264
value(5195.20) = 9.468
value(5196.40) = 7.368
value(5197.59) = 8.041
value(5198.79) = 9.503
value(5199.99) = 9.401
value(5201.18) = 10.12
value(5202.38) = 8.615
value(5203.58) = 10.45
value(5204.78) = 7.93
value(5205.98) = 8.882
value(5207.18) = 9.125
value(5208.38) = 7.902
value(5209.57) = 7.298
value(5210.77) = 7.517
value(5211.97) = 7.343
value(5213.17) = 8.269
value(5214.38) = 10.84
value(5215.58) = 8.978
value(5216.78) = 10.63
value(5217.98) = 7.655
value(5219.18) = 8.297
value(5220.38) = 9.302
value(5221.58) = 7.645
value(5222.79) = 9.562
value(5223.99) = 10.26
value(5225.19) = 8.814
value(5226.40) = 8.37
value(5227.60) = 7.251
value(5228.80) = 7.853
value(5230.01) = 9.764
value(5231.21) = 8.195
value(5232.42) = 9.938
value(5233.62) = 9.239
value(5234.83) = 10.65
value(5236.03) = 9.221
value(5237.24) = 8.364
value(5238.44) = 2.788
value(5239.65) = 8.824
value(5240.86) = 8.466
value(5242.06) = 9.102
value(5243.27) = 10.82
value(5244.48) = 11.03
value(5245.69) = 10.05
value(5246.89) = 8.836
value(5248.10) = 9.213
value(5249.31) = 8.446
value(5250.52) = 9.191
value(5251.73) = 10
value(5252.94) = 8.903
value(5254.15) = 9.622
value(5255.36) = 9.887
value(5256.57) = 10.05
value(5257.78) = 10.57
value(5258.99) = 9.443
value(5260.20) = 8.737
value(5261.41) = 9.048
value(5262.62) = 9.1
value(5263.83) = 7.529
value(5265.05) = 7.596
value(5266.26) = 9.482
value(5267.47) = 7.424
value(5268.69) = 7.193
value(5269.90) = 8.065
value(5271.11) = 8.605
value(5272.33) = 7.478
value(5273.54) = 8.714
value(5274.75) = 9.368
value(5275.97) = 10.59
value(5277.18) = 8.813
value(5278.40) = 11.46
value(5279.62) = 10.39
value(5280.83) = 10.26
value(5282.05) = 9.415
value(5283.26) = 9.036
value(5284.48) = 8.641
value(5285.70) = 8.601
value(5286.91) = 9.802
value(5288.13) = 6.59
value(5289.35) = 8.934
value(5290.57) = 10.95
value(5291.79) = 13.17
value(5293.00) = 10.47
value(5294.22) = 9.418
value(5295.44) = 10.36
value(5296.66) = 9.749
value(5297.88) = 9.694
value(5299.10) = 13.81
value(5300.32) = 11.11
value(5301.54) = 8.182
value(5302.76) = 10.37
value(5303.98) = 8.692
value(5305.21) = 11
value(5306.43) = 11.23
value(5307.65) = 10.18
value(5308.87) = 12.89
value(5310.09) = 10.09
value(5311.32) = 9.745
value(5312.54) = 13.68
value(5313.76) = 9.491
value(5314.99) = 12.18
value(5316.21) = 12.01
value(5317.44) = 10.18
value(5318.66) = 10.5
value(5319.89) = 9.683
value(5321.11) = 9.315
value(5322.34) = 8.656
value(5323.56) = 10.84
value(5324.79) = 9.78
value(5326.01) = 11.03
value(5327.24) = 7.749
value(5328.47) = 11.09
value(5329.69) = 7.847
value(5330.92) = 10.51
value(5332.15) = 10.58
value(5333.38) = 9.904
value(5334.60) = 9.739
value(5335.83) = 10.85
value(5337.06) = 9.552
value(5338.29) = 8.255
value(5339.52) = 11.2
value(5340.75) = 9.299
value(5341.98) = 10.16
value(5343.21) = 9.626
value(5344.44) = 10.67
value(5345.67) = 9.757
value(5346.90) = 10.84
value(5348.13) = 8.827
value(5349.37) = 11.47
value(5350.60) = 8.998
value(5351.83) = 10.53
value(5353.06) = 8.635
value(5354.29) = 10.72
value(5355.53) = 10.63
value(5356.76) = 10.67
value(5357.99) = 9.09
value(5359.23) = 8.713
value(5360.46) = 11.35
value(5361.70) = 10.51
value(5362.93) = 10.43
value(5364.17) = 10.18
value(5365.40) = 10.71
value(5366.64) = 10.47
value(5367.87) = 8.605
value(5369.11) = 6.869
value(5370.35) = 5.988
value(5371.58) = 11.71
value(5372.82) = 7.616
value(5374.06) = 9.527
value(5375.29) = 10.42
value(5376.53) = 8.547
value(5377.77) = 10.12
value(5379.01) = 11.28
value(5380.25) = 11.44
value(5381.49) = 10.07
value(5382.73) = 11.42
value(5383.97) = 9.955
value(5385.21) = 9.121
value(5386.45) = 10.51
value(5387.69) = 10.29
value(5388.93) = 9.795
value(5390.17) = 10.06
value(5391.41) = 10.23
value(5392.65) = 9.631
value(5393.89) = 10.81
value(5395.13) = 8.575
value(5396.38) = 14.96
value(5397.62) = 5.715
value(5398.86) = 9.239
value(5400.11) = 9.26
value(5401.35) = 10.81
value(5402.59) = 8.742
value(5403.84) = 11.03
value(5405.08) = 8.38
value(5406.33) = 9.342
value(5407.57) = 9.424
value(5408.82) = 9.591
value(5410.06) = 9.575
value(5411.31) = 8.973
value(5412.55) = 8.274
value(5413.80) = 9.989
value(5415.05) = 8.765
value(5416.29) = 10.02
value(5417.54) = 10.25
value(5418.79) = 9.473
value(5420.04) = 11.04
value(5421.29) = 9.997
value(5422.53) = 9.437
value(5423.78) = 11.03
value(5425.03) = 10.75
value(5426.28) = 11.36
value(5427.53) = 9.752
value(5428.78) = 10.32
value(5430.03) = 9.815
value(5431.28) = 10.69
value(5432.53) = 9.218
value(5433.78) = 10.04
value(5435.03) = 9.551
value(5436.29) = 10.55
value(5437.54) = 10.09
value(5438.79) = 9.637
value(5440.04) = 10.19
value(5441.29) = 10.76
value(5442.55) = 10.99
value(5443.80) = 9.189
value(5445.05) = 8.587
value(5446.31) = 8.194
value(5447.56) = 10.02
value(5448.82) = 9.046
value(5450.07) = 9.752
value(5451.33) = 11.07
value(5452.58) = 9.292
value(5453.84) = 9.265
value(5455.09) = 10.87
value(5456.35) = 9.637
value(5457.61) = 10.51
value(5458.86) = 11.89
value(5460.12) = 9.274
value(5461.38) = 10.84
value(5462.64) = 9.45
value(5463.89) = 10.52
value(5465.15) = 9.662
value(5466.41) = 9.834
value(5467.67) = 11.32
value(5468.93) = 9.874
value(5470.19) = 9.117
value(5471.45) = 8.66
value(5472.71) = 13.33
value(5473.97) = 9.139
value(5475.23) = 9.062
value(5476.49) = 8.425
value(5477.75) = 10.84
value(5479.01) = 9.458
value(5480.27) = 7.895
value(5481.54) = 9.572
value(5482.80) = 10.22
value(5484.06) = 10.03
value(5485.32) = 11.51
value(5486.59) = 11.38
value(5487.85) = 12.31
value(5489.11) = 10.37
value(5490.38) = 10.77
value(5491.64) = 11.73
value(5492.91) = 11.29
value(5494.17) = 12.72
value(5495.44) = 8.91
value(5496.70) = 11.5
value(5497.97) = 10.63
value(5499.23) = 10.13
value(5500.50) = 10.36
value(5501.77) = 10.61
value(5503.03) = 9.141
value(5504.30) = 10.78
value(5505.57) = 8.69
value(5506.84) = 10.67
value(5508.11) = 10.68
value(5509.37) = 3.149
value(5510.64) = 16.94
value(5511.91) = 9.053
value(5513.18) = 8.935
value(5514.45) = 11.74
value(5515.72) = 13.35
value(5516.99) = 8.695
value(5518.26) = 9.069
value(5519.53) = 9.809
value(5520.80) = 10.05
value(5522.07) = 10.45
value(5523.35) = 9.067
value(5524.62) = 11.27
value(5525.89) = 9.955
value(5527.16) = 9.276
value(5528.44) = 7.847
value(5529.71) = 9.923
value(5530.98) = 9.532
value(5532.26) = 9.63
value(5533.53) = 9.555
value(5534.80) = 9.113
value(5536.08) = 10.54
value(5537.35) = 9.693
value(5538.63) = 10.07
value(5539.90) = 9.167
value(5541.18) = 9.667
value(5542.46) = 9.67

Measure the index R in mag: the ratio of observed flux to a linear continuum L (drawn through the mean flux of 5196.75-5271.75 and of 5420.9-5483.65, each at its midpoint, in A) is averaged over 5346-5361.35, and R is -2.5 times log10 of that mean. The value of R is -0.065 mag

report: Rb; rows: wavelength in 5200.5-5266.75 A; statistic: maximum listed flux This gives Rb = 11.03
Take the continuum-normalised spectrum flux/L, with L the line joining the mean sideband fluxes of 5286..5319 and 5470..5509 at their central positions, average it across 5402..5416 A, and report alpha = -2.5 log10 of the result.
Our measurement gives 0.12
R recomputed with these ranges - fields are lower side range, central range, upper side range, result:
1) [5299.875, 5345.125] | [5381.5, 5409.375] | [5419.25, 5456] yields 0.02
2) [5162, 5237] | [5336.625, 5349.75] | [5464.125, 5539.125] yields -0.09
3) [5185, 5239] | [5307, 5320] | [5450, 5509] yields -0.19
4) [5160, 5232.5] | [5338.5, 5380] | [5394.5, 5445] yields -0.05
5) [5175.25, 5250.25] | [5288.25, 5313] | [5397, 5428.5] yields -0.17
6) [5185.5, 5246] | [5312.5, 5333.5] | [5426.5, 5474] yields -0.10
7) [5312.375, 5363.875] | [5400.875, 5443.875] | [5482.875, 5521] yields 0.04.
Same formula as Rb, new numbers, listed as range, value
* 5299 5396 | 13.81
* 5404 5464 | 11.89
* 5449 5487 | 13.33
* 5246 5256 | 10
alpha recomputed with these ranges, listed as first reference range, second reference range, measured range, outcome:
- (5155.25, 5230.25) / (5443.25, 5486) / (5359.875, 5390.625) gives -0.061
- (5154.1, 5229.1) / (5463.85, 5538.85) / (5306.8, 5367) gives -0.122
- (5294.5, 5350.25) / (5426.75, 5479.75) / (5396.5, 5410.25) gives 0.075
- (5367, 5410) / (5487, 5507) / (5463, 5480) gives 0.058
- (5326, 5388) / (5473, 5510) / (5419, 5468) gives -0.006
